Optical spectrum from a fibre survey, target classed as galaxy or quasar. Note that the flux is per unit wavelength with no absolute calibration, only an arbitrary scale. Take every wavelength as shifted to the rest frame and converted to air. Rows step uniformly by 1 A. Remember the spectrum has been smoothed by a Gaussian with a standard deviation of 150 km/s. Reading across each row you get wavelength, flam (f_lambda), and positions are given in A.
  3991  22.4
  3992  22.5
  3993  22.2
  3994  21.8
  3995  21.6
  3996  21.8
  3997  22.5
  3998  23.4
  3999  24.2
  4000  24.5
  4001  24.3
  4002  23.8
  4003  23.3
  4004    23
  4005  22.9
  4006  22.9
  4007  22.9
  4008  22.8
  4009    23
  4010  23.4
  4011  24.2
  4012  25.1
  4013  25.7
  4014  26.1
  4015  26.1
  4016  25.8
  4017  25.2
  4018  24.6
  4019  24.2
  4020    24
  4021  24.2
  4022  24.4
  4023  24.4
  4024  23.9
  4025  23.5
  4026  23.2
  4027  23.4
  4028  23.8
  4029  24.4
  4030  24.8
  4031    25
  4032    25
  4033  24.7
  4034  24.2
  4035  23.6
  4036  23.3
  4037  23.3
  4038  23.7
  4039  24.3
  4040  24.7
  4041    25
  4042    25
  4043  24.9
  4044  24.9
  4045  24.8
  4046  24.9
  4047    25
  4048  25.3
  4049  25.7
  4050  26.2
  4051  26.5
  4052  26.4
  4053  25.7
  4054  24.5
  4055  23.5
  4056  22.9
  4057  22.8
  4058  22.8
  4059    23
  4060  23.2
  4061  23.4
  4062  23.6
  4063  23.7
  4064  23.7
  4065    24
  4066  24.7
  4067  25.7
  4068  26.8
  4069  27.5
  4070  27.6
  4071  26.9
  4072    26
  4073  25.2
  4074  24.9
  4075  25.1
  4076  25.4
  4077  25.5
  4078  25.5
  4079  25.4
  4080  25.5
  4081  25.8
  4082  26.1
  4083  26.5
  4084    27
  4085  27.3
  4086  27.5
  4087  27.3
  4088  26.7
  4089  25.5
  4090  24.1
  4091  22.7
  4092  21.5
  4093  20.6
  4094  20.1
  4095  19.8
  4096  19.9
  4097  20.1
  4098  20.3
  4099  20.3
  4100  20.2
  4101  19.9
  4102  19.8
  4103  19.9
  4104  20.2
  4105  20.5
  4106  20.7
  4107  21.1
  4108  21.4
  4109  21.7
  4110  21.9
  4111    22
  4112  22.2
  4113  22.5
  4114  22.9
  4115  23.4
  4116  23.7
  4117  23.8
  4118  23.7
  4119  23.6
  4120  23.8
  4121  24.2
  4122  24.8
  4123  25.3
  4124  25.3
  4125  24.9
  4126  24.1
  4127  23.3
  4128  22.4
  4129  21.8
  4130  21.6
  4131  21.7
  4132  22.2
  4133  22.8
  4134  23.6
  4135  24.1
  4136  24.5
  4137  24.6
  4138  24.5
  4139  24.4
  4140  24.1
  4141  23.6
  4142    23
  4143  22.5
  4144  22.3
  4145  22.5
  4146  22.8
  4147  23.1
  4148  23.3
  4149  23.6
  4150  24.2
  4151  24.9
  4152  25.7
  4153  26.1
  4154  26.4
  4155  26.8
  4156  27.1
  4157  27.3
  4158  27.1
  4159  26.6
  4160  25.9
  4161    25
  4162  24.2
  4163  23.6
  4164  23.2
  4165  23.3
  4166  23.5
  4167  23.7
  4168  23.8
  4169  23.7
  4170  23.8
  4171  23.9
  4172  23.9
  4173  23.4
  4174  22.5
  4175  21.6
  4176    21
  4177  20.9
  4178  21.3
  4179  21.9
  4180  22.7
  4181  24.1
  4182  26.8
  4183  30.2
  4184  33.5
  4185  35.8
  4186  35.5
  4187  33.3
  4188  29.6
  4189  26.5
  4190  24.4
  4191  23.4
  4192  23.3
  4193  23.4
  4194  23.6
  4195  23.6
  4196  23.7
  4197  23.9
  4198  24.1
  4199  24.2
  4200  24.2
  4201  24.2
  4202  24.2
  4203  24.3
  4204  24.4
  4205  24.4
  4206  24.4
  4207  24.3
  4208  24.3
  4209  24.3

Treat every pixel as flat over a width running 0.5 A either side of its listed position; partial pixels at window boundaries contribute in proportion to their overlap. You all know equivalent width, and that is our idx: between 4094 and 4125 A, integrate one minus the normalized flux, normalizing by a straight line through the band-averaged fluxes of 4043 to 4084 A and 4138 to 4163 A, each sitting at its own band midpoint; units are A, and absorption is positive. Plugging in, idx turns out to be 3.59 A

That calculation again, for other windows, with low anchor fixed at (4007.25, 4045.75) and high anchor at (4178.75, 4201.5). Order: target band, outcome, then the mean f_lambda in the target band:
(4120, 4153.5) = 2.7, 23.7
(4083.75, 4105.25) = 2.5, 22.3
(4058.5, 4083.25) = -0.3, 25.2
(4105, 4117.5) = 1.6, 22.2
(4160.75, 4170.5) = 0.9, 23.7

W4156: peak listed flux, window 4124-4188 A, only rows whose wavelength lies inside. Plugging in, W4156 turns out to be 35.8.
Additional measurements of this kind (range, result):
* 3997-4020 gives 26.1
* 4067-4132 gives 27.6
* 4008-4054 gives 26.5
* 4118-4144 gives 25.3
